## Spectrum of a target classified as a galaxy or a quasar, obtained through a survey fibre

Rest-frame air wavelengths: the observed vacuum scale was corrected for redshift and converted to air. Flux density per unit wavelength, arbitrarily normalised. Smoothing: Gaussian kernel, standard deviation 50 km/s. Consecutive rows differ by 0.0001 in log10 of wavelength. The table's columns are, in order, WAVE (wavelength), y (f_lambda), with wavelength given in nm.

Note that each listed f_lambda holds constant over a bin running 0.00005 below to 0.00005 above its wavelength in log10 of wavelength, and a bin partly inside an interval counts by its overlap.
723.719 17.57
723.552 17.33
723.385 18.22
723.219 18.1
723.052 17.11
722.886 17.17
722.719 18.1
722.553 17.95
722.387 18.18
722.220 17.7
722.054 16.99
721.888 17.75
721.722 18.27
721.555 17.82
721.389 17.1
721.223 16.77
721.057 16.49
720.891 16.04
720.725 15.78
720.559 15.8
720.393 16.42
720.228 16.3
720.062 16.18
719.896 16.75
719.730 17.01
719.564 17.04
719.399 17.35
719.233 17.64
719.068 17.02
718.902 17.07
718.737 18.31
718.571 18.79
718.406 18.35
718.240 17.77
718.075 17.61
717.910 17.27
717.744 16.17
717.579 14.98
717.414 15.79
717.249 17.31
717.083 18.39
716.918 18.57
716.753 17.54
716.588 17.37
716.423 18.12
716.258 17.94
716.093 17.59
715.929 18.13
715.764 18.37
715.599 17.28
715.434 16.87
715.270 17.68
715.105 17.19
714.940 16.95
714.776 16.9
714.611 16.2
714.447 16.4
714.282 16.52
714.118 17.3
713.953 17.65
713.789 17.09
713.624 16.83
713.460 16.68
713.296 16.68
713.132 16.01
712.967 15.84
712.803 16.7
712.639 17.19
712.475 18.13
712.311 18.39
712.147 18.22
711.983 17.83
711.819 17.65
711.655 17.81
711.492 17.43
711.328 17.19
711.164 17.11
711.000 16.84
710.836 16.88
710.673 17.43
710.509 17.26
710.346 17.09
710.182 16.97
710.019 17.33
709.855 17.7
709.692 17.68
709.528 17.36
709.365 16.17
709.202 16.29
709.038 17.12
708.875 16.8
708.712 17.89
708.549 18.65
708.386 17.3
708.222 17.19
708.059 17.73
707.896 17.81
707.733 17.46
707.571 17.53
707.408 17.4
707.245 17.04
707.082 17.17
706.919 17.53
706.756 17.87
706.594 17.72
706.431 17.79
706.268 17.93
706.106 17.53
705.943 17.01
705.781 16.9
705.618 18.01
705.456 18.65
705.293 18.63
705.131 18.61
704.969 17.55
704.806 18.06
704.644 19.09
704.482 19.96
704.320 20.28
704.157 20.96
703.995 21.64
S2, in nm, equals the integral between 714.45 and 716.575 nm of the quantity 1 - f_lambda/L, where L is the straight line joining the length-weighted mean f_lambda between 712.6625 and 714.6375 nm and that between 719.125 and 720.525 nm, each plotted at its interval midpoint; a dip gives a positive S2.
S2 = -0.09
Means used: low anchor 16.7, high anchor 16.8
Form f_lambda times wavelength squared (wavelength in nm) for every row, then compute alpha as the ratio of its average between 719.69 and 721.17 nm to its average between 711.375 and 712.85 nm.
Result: 0.9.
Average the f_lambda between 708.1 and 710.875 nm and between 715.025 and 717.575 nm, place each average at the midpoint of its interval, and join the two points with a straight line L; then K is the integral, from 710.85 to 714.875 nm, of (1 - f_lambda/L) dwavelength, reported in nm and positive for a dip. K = 0.07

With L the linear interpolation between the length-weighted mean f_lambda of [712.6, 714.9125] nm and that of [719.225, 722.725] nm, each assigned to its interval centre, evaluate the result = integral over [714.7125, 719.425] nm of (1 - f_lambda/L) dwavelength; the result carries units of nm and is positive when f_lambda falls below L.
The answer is -0.17 nm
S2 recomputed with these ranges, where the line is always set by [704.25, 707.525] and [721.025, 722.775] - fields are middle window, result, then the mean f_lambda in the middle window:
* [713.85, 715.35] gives 0.07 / 17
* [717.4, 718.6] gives 0.04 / 17.1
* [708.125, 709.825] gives 0.06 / 17.3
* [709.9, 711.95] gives 0.07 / 17.3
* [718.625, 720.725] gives 0.09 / 16.9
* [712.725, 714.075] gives 0.08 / 16.7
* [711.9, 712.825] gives 0.00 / 17.8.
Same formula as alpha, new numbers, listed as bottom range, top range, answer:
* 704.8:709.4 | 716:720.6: 1.01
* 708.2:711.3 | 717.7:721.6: 1.02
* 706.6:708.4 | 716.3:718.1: 1.01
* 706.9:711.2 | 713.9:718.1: 1.02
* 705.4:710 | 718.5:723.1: 1.02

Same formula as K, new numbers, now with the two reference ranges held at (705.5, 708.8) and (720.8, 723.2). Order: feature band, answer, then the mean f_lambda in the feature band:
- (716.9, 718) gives 0.04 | 16.8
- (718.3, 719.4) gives -0.02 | 17.8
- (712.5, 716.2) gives 0.10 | 17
